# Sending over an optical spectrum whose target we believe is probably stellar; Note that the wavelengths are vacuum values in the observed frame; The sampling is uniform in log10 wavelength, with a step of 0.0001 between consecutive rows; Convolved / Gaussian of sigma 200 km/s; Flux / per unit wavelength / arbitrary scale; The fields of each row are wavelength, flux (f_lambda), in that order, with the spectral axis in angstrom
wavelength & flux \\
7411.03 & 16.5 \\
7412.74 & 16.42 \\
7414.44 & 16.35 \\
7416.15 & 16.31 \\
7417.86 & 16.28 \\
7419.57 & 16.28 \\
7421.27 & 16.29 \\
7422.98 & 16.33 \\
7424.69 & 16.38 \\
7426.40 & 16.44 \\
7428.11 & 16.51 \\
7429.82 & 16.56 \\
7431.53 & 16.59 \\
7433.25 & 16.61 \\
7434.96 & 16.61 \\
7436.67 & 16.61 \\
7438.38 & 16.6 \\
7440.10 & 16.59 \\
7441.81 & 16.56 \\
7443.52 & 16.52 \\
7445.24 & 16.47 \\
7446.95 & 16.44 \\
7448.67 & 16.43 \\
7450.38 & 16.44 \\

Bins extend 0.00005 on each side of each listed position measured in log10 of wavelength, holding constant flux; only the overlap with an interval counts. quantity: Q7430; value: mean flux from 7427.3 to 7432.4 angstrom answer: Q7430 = 16.5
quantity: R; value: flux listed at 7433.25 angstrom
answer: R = 16.61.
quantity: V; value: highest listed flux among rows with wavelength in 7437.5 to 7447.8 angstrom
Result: 16.6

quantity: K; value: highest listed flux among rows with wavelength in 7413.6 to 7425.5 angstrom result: 16.38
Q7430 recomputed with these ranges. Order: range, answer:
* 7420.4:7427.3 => 16.4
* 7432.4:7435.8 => 16.6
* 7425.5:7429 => 16.5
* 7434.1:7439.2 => 16.6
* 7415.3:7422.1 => 16.3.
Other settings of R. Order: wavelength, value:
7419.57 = 16.28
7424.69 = 16.38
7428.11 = 16.51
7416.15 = 16.31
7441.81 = 16.56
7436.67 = 16.61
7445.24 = 16.47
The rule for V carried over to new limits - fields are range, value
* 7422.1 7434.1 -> 16.61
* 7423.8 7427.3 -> 16.44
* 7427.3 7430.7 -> 16.56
